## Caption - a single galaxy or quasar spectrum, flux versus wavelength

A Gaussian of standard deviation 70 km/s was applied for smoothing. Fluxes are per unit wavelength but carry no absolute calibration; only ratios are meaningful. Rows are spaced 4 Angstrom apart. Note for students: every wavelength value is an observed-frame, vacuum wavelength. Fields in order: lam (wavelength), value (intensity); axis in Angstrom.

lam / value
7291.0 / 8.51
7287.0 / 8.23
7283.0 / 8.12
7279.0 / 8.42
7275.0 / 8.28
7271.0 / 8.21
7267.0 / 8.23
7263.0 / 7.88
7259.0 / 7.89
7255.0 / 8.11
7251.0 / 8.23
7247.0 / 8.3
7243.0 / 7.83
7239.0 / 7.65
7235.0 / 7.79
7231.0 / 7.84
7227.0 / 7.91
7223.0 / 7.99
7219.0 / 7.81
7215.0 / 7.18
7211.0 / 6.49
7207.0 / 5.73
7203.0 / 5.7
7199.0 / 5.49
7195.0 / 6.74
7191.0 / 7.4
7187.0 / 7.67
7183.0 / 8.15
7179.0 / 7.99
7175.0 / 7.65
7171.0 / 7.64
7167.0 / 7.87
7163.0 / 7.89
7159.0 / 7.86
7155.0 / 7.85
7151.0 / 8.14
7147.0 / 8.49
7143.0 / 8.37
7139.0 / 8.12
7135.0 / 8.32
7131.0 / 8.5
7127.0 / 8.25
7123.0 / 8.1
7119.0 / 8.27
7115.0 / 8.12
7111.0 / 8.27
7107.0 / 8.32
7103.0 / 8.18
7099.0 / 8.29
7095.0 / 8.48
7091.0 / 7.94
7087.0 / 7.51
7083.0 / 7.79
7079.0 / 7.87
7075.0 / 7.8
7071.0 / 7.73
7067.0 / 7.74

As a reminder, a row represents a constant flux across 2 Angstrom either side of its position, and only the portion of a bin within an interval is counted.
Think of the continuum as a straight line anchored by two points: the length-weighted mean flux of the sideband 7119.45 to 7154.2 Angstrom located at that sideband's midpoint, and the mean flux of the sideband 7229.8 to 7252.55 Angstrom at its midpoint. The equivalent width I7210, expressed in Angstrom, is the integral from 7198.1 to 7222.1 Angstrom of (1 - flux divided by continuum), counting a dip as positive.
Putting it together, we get 4.5 Angstrom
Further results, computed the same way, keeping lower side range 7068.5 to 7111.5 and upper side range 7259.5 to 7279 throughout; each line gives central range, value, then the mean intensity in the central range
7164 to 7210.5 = 5.7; 7.09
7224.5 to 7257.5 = 0.7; 7.96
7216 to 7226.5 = 0.4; 7.83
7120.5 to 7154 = -1.0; 8.27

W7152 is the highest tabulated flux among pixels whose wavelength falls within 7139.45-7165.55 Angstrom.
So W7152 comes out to 8.49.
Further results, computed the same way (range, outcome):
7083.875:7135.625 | 8.5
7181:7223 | 8.15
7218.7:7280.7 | 8.42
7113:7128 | 8.27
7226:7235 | 7.91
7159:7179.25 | 7.99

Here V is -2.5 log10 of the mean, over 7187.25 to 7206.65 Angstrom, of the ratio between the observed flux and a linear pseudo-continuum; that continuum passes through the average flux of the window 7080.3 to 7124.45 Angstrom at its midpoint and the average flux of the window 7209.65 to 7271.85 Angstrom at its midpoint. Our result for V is 0.23 mag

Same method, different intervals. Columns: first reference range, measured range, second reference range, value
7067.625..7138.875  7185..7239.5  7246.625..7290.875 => 0.15 mag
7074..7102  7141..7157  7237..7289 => -0.03 mag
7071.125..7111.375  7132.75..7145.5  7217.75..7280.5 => -0.03 mag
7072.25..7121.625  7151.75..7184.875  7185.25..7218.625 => -0.12 mag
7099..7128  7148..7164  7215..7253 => 0.02 mag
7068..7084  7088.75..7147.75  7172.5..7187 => -0.06 mag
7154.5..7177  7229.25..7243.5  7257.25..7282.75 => 0.04 mag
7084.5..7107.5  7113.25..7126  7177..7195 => -0.02 mag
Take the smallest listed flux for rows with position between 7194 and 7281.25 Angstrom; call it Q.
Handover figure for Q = 5.49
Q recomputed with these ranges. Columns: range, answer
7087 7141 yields 7.51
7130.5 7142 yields 8.12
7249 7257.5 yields 8.11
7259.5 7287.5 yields 7.88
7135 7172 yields 7.64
